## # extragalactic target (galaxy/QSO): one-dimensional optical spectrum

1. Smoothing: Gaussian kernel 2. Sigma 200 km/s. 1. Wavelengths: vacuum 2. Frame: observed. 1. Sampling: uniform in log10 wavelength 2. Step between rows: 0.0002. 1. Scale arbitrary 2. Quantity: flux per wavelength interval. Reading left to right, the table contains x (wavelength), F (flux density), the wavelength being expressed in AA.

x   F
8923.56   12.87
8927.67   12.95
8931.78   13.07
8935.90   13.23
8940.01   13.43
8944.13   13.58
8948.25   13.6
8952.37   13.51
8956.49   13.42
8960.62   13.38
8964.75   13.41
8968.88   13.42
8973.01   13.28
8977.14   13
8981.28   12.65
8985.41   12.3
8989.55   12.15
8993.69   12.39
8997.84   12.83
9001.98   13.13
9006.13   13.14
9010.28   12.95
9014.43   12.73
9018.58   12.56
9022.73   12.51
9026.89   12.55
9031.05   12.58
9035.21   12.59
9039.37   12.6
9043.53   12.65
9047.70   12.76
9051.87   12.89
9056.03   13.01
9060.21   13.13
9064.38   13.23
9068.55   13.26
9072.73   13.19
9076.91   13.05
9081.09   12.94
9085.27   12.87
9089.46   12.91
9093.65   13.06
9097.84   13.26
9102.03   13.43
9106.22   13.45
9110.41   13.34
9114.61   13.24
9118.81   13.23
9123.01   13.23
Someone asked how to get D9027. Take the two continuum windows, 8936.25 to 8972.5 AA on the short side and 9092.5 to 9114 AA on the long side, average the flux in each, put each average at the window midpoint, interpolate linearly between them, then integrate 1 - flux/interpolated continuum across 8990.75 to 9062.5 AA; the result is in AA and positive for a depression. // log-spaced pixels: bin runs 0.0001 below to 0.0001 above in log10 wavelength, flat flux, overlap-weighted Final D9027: 3.4 AA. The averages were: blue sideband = 13.5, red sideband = 13.3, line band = 12.8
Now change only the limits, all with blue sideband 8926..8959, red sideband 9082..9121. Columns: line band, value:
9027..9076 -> 1.3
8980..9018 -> 1.7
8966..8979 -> 0.1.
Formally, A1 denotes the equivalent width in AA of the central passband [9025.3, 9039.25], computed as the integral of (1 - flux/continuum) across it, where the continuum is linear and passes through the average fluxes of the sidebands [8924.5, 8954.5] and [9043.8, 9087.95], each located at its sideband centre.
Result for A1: 0.55 AA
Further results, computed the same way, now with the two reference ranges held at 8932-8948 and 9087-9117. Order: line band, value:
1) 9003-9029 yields 1.1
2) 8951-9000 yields 1.4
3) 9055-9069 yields 0.1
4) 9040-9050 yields 0.4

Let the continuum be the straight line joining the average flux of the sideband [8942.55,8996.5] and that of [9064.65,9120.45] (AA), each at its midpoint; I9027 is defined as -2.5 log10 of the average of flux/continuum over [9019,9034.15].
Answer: 0.048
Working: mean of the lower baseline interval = 13.1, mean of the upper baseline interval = 13.2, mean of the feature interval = 12.5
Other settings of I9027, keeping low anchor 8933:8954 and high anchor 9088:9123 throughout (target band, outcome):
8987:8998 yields 0.09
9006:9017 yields 0.04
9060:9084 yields 0.01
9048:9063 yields 0.03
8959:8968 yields 0.00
